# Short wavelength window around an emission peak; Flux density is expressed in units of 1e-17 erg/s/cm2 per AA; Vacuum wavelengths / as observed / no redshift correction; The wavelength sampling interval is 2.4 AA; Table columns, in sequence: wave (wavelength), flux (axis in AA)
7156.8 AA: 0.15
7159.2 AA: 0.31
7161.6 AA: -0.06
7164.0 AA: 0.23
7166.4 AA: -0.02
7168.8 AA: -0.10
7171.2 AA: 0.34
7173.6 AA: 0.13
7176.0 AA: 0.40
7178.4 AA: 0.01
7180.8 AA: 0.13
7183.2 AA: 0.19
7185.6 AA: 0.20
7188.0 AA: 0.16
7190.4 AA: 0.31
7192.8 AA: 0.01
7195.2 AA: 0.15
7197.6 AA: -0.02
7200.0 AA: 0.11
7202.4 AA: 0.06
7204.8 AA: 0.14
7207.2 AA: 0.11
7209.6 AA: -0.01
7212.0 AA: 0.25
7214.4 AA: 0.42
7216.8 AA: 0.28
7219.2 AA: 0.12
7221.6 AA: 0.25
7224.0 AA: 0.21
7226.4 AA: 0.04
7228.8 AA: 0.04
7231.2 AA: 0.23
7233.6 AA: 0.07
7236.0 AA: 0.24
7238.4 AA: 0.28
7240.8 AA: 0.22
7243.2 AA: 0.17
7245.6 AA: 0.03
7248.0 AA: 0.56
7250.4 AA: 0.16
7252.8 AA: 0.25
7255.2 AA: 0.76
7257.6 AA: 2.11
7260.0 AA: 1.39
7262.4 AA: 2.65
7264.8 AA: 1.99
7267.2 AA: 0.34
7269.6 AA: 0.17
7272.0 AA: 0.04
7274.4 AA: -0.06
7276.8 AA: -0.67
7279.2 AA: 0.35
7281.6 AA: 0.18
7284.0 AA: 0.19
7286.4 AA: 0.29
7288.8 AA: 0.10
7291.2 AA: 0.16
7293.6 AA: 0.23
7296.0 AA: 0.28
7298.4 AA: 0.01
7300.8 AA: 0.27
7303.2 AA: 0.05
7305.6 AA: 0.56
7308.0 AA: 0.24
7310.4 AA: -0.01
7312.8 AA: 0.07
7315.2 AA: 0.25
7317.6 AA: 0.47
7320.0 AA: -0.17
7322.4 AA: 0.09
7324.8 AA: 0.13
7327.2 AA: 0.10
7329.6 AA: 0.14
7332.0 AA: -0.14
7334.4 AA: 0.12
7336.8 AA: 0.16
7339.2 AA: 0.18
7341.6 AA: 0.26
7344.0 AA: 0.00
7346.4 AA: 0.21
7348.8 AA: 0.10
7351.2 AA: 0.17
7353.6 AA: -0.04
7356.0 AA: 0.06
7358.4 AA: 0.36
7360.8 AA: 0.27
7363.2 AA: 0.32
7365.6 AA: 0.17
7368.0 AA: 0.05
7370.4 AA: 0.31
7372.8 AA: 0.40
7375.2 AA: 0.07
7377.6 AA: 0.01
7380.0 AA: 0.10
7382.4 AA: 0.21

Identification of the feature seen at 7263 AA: [O II] 3727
